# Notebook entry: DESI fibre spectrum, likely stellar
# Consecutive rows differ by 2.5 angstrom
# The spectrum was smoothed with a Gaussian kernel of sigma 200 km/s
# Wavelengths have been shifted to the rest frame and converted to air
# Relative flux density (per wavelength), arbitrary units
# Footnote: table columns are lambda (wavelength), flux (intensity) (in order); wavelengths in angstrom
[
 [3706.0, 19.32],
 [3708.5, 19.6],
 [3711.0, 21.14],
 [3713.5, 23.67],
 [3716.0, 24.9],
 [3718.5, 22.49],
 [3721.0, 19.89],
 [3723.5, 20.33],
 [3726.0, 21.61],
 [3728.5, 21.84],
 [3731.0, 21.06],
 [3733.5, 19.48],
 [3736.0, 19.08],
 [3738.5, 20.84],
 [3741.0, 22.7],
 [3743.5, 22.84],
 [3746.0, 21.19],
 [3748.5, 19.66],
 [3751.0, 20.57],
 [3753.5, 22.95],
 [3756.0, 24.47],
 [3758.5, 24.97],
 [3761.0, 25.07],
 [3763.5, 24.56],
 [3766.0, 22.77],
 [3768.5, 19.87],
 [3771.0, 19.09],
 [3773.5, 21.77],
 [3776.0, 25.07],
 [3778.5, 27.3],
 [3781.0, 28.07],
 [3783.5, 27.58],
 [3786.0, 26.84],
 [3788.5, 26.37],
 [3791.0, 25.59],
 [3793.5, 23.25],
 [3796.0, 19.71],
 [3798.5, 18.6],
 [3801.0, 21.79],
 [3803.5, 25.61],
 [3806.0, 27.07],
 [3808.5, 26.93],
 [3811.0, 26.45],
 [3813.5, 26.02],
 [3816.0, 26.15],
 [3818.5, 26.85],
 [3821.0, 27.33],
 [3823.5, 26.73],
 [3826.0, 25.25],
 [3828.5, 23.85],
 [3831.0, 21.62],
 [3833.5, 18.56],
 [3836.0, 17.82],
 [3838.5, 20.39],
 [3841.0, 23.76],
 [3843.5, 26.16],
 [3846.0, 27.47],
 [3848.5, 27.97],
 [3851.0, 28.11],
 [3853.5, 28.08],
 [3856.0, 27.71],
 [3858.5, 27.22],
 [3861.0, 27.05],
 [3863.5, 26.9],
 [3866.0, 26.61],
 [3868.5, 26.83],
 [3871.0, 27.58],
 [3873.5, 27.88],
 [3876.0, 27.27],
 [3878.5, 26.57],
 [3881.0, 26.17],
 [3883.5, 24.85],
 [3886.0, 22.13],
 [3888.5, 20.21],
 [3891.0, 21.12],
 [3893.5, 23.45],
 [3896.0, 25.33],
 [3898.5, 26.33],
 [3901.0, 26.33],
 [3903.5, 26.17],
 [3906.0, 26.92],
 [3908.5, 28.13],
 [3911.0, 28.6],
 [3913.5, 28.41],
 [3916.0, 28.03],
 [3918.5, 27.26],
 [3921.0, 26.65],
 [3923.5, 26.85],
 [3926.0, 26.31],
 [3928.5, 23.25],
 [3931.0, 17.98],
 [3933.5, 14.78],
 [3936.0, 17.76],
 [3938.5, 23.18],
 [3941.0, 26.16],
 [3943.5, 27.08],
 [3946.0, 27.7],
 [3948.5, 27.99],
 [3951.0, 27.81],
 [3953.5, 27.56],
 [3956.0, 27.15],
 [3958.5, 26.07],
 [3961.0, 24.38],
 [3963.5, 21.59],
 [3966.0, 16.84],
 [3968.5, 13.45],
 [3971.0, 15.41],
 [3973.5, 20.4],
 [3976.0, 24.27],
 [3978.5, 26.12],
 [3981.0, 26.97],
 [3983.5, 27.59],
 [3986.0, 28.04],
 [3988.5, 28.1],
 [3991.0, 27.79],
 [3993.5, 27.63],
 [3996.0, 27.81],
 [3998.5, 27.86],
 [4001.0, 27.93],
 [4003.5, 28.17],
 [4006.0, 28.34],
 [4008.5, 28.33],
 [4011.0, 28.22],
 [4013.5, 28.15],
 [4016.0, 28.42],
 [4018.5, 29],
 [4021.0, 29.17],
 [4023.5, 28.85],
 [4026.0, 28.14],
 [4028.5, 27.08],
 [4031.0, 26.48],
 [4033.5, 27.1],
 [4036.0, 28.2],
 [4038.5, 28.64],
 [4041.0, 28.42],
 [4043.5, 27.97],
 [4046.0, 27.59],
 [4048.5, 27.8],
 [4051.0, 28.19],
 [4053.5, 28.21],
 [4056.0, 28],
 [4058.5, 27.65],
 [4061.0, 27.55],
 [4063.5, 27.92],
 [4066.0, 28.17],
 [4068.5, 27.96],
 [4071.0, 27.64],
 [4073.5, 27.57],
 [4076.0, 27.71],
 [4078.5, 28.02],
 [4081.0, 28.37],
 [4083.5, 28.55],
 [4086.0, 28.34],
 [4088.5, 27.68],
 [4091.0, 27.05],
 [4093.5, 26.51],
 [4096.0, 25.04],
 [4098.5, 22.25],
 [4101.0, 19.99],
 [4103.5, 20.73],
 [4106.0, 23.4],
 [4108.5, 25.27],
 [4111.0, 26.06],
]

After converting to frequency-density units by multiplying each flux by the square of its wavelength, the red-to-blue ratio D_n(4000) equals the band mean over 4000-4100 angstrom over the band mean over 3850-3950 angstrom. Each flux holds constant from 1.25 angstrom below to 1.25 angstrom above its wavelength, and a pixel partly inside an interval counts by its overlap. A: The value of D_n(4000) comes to 1.17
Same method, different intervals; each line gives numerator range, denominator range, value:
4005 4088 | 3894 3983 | 1.21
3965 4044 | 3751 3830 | 1.20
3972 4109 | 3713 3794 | 1.37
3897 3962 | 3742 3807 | 1.18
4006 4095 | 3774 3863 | 1.25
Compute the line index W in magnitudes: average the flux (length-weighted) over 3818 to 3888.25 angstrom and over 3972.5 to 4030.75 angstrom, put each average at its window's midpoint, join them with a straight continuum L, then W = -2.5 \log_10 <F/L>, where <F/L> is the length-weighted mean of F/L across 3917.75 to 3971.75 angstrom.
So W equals 0.145 mag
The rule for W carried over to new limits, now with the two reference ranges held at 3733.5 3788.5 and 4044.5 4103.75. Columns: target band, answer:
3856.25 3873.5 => -0.11 mag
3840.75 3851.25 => -0.11 mag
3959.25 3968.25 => 0.25 mag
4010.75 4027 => -0.09 mag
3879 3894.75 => 0.07 mag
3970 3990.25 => 0.04 mag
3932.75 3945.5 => 0.13 mag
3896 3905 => -0.06 mag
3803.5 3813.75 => -0.12 mag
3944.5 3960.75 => -0.07 mag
